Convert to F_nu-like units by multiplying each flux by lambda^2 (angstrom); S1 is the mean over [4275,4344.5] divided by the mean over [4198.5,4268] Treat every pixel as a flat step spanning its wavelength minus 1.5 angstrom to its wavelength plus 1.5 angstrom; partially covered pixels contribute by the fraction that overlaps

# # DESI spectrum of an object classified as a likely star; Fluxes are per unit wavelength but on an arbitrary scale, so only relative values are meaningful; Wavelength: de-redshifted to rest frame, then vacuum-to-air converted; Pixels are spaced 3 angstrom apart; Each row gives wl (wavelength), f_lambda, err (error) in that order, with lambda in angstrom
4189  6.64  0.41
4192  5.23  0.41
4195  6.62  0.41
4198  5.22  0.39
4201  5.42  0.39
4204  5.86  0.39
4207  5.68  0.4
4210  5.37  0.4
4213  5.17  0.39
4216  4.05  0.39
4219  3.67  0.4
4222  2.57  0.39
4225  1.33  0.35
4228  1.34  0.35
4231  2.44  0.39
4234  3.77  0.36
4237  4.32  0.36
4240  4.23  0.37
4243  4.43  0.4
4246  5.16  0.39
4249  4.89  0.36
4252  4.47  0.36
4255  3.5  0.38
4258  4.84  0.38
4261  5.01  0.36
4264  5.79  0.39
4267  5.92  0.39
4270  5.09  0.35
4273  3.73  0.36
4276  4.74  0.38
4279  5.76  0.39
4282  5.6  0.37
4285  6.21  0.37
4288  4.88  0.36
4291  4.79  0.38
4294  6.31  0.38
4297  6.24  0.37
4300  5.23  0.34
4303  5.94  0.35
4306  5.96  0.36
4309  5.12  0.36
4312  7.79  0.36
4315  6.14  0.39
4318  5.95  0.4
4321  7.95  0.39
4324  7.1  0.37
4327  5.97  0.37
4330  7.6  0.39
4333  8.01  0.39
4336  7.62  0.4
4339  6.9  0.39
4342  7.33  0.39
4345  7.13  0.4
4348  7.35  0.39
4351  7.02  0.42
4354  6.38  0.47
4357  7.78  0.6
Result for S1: 1.5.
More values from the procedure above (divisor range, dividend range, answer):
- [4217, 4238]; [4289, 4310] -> 2.11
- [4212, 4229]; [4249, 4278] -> 1.63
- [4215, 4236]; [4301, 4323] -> 2.43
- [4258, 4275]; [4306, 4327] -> 1.33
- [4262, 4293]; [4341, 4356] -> 1.39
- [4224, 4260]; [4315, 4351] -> 1.97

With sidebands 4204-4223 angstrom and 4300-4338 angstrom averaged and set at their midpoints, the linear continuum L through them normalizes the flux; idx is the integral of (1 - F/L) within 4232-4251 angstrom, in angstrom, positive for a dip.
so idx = 2.7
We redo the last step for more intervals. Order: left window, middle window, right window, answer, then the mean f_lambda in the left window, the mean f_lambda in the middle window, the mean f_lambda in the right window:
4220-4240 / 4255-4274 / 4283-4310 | -3.24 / 2.77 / 4.98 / 5.64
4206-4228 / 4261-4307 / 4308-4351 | 1.87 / 3.76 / 5.46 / 7.02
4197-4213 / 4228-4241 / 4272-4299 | 4.89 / 5.49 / 3.4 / 5.39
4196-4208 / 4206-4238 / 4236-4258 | 9.74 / 5.58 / 3.57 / 4.46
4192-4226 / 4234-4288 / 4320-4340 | 8.72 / 4.71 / 4.89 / 7.3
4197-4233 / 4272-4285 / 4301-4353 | 1.11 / 3.99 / 5.15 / 6.85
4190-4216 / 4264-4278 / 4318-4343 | 3.09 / 5.5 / 5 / 7.23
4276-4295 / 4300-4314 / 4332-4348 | 0.35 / 5.51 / 6.1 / 7.37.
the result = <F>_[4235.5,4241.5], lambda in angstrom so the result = 4.28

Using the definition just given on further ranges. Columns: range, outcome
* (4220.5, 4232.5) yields 1.92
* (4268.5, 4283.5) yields 4.98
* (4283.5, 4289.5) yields 5.54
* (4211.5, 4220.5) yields 4.3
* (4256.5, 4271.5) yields 5.33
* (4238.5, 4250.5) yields 4.68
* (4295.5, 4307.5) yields 5.84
